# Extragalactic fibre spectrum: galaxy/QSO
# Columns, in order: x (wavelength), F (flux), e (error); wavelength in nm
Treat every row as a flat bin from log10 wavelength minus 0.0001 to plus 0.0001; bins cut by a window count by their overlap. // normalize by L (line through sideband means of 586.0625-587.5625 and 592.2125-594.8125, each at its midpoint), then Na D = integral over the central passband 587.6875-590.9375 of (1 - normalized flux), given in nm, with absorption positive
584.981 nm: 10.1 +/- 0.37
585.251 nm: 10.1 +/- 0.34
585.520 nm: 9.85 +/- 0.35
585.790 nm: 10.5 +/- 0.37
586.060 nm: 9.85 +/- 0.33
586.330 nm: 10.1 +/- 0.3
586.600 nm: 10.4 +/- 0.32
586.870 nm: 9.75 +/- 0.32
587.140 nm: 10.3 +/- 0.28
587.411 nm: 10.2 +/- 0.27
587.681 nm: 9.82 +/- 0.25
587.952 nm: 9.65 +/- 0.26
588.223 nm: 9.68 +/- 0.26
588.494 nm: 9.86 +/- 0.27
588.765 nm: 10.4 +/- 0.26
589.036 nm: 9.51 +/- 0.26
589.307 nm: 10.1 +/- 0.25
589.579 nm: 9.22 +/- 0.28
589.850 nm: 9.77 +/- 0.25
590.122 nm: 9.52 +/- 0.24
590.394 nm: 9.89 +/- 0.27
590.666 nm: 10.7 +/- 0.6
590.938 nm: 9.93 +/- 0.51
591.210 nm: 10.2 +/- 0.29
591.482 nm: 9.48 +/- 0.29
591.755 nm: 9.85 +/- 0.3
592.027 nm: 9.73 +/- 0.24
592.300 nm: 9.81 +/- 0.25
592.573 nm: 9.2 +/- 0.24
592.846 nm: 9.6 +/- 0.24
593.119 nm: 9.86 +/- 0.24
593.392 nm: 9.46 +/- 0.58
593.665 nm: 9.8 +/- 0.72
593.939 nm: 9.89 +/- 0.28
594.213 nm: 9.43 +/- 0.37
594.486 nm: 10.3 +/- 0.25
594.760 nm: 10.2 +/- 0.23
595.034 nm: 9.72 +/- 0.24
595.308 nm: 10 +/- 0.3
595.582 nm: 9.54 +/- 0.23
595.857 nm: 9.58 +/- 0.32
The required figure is 0.04 nm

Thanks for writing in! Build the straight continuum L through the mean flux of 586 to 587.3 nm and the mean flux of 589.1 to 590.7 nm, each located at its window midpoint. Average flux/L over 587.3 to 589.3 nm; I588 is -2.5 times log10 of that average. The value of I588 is 0.01 mag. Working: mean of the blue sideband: 10.1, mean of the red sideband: 9.8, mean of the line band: 9.89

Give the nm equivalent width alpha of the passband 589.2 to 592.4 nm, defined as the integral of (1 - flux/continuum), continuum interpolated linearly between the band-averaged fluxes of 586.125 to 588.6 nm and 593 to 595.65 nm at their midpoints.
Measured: 0.017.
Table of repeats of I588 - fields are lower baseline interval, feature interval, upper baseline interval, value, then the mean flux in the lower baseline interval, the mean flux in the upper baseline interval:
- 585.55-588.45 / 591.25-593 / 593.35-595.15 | 0.03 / 10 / 9.85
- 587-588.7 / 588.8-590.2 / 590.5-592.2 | 0.03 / 9.94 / 9.98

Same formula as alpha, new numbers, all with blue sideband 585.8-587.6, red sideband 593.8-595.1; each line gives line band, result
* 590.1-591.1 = -0.01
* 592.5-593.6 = 0.04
